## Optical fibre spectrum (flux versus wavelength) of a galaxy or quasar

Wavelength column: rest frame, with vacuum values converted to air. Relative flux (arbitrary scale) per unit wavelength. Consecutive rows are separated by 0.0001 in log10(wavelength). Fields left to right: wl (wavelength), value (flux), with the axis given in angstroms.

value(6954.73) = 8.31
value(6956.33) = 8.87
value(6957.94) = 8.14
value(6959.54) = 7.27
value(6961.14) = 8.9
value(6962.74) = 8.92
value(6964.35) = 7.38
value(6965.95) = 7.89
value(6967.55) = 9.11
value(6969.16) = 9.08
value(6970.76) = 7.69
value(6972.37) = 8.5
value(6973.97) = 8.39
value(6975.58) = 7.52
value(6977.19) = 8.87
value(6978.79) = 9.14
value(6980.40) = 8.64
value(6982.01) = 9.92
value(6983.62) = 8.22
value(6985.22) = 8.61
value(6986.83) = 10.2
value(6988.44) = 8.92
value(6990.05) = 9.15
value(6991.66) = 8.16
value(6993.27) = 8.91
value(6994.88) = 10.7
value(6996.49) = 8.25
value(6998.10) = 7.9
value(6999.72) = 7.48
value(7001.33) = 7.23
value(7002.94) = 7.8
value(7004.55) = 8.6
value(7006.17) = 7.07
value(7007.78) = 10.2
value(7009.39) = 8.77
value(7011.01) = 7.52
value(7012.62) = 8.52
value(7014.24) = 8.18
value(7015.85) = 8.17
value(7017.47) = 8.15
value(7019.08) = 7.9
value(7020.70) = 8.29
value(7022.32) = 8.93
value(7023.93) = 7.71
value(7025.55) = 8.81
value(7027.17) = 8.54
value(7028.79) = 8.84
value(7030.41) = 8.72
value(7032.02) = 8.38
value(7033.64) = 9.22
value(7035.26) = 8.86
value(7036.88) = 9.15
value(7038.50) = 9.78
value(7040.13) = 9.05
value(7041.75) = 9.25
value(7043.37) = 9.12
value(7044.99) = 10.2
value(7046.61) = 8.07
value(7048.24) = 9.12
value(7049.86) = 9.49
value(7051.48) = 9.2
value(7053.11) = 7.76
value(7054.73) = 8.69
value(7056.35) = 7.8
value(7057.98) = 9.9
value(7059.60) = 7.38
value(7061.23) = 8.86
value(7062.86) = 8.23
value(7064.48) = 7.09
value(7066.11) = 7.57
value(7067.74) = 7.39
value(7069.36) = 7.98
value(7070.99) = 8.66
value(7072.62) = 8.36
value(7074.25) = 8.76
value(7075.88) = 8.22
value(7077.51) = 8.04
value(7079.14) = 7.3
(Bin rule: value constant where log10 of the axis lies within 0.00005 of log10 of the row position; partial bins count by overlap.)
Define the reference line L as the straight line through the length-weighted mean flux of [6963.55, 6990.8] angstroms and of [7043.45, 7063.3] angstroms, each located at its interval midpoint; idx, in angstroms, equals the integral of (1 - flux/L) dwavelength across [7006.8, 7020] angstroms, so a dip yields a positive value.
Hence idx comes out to 0.4 angstroms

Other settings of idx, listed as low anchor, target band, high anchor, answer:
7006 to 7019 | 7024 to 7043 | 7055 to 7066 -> -1.44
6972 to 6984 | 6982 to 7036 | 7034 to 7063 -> 1.46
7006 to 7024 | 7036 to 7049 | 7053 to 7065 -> -1.43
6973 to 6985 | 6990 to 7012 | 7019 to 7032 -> 0.52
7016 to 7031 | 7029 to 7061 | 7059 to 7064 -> -2.54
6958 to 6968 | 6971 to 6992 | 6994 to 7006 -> -1.42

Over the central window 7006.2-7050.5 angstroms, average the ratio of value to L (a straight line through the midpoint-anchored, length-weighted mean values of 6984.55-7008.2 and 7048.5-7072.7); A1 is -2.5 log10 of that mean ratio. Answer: -0.04 mag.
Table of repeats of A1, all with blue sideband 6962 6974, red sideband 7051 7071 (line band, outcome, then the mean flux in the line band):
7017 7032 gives -0.03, 8.44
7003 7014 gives -0.01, 8.39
